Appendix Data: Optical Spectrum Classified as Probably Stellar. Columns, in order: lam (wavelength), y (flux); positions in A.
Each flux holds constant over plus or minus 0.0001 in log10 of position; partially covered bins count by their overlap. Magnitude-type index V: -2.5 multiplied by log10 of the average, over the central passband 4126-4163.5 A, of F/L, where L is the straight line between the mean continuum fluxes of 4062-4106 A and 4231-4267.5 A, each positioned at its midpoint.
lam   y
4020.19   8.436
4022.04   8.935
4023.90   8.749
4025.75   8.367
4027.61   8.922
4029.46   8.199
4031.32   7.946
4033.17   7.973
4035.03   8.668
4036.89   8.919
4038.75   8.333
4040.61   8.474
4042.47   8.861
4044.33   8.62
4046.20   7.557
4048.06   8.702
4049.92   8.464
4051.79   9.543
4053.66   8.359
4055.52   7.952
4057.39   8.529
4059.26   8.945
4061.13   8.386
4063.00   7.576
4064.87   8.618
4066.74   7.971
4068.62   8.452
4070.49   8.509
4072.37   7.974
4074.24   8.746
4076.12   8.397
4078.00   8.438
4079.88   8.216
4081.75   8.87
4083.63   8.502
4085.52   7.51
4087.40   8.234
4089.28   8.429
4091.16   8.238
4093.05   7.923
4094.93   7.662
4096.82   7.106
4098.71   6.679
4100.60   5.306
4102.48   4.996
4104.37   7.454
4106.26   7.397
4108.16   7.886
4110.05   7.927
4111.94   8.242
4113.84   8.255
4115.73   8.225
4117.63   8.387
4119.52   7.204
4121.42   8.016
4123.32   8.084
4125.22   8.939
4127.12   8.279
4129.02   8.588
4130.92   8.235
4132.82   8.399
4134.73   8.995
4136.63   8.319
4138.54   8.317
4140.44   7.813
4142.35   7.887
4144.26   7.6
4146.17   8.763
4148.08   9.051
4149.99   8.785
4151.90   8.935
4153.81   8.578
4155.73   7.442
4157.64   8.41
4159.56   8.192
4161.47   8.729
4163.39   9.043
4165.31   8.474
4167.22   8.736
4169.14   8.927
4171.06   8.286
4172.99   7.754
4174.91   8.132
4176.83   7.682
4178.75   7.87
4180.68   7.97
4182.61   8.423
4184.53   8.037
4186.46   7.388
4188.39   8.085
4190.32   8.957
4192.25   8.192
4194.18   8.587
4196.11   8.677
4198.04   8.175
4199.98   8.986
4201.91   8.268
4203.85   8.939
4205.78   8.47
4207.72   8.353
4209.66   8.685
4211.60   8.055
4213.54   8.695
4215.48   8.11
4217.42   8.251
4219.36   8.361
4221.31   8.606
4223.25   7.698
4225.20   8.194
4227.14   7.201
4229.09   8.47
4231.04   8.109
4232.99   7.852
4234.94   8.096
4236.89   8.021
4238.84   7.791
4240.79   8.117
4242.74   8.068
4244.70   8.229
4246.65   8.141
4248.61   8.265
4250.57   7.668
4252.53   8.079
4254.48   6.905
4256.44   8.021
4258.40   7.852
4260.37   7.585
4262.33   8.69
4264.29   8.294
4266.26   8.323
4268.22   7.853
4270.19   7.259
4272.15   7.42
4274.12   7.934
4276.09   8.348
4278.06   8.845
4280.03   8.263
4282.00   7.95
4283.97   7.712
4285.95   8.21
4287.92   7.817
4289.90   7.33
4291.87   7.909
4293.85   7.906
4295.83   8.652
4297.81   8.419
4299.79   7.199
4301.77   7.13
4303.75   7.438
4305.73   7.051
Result -0.07 mag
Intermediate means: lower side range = 7.81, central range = 8.41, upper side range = 8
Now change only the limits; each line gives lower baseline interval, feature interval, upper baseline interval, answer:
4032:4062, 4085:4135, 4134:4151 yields 0.086 mag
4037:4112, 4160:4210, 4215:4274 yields -0.048 mag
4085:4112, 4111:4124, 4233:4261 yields -0.086 mag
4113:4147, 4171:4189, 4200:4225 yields 0.052 mag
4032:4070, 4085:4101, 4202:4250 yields 0.117 mag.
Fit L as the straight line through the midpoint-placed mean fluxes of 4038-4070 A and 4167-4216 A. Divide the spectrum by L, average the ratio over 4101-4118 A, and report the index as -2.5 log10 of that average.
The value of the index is 0.12 mag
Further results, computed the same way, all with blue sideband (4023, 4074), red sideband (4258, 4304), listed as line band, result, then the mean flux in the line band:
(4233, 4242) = 0.00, 8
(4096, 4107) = 0.27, 6.47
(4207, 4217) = -0.04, 8.37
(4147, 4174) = -0.04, 8.52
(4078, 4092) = 0.01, 8.3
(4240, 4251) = -0.01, 8.1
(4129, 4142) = -0.01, 8.34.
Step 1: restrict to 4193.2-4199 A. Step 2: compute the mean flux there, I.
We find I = 8.49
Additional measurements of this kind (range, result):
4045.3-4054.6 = 8.53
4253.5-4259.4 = 7.59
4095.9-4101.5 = 6.36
